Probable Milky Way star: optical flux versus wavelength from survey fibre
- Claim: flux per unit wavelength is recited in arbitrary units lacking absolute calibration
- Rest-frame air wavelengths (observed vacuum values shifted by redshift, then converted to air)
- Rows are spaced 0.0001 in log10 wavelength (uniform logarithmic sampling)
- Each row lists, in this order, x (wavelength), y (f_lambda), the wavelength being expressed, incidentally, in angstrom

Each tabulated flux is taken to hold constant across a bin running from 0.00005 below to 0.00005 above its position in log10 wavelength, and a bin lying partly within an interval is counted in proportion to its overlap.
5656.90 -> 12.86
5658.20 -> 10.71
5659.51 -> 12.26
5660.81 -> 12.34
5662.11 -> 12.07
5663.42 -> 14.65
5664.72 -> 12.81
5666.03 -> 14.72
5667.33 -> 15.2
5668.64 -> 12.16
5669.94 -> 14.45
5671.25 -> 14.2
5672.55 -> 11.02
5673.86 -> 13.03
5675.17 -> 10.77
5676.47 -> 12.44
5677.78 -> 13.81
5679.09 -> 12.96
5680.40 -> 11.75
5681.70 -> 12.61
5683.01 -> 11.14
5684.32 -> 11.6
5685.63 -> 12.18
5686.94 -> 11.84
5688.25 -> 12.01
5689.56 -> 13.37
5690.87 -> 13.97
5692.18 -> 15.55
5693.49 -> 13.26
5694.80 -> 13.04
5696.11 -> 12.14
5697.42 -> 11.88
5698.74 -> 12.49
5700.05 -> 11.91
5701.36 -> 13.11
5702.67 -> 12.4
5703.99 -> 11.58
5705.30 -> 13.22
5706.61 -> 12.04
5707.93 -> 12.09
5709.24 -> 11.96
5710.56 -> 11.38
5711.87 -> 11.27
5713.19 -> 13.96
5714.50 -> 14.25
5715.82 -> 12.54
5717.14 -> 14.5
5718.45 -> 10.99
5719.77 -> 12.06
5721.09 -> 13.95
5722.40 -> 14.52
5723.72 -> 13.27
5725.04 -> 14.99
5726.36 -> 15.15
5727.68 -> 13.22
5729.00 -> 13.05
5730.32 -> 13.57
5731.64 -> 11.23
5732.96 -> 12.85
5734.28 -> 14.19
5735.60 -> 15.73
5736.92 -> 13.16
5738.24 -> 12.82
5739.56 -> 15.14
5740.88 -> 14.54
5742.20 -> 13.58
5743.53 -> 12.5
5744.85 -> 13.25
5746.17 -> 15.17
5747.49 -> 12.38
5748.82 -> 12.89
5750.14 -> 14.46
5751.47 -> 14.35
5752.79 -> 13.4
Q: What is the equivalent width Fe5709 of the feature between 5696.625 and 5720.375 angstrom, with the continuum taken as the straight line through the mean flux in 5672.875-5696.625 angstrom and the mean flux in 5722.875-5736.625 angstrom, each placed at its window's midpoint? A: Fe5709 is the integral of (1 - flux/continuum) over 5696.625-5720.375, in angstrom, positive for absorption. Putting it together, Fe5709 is 1.4 angstrom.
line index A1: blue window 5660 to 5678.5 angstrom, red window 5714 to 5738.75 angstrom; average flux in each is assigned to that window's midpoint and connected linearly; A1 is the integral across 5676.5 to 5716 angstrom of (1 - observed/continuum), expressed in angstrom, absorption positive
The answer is 2.1 angstrom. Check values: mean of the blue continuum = 13.1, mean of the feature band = 12.6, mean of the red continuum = 13.5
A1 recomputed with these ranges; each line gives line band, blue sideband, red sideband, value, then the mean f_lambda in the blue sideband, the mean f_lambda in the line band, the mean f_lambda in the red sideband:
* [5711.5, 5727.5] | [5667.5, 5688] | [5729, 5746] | -0.30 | 12.5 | 13.5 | 13.6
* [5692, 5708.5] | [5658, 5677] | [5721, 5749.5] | 0.86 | 12.9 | 12.6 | 13.7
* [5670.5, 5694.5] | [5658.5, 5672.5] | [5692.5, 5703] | 0.55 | 13.3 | 12.7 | 12.6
